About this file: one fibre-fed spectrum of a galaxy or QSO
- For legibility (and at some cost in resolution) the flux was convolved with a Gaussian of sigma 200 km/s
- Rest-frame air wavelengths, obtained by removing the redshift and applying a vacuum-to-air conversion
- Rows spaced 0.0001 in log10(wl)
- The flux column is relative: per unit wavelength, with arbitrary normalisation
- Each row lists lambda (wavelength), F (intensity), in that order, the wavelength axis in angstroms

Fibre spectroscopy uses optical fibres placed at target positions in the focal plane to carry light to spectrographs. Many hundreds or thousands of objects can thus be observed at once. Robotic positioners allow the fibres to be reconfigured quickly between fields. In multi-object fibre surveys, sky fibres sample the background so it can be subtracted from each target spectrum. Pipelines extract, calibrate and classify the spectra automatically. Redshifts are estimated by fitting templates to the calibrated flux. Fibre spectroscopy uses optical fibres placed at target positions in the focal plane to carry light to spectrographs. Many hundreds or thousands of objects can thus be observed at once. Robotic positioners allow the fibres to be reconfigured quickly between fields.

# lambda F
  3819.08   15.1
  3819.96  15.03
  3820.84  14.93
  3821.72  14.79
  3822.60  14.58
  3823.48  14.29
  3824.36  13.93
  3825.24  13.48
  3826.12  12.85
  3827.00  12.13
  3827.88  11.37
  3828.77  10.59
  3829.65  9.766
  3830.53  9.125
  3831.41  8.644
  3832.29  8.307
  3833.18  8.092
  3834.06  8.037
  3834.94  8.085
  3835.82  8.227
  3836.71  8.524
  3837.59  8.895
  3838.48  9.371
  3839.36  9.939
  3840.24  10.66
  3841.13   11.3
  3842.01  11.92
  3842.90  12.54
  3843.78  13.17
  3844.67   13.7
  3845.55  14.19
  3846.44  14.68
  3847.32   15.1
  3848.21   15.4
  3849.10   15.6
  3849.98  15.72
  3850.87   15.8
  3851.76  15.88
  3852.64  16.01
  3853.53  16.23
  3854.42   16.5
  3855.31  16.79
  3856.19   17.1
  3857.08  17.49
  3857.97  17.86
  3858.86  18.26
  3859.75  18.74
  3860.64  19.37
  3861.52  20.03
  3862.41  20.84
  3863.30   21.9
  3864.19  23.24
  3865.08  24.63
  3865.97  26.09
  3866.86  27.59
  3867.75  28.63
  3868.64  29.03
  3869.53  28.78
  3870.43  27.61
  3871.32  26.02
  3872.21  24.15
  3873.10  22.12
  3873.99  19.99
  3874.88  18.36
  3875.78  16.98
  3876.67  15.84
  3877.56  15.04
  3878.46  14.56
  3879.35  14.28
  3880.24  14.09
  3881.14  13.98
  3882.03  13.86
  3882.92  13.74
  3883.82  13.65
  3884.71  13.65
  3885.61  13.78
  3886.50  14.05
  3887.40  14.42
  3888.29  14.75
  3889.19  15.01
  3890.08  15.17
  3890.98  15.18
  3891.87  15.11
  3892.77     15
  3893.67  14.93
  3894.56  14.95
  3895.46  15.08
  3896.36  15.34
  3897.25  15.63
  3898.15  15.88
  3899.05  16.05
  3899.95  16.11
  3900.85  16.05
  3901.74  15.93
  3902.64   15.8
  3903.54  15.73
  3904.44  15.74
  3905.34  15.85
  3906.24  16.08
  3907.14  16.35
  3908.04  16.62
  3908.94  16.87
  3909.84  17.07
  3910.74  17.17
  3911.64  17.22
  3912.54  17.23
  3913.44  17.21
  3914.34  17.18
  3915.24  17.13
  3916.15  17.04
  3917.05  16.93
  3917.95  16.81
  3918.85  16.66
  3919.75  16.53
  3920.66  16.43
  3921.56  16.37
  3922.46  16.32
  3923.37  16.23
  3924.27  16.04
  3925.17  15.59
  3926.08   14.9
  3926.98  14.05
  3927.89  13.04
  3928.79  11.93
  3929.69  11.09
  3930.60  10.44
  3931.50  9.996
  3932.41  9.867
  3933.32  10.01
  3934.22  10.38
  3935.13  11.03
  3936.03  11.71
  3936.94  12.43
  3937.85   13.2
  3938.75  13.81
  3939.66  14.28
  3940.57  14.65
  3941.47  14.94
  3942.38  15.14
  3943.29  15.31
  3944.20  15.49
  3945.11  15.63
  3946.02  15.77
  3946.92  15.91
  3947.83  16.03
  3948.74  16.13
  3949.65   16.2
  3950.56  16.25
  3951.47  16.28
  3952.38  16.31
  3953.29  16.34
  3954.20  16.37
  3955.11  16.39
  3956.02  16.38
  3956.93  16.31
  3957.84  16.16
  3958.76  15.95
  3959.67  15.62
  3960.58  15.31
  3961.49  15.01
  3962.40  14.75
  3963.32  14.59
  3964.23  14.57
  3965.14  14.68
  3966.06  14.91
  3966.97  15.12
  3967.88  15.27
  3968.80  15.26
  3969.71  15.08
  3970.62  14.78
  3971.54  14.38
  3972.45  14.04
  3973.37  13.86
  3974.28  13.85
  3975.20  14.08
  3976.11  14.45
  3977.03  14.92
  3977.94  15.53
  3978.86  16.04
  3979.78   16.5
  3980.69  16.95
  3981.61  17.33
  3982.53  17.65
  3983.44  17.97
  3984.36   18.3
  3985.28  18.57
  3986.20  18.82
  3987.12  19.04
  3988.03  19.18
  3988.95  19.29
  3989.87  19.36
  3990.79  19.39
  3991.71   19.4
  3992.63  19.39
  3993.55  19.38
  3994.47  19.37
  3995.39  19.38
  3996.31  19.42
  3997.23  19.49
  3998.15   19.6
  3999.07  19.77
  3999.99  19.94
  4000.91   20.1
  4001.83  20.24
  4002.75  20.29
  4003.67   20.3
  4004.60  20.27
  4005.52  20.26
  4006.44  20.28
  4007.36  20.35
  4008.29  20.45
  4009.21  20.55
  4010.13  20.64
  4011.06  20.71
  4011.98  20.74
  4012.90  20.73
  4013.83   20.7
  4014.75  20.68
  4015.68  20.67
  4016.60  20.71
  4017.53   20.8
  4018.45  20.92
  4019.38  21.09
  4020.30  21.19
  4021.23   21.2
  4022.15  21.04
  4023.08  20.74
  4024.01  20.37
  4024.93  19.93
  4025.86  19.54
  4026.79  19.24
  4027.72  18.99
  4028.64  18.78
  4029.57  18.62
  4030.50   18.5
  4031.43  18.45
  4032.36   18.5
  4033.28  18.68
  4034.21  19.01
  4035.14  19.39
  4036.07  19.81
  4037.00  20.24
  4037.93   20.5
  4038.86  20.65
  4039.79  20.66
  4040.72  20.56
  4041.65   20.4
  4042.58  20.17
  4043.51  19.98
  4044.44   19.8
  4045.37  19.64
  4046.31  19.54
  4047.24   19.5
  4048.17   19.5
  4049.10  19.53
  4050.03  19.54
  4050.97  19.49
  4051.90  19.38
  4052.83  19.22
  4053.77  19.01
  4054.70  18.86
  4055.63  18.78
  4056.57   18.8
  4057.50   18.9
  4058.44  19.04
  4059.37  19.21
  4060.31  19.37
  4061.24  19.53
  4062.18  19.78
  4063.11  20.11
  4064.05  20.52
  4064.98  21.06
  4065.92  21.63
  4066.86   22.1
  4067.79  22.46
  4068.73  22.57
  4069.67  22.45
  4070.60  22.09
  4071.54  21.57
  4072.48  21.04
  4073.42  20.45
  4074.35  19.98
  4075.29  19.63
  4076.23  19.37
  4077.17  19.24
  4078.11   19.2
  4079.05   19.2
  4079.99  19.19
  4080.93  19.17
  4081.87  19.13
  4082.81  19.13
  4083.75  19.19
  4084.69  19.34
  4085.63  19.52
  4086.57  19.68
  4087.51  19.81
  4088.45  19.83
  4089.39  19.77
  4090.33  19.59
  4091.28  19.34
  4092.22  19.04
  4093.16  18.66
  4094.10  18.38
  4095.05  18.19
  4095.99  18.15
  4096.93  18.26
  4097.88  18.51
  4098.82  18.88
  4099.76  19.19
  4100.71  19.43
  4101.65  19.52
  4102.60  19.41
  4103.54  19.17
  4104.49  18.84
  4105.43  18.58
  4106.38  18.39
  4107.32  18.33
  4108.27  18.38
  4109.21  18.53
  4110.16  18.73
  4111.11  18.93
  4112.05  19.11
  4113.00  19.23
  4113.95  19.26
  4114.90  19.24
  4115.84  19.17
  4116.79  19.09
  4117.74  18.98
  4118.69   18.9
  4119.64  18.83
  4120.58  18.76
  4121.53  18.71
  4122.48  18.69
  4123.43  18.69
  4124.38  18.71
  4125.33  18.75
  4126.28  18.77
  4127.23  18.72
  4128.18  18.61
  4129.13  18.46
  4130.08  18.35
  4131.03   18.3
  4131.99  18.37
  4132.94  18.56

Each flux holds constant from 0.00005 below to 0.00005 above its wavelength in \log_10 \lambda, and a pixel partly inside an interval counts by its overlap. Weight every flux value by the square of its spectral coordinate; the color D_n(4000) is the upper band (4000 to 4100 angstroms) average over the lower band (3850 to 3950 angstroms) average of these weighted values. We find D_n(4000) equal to 1.3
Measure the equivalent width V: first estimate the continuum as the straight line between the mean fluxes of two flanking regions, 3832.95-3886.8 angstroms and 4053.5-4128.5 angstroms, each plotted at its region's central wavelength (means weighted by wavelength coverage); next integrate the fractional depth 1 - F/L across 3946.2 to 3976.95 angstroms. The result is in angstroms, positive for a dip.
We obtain 4.36 angstroms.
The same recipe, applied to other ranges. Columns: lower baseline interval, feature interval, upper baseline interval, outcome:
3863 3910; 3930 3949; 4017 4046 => 5.3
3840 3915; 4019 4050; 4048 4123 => -1.5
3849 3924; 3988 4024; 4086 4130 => -3.8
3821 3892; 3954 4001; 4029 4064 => 3.4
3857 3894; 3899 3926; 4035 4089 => 3.6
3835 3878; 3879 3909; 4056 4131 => 4.7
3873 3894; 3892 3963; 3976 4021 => 6.5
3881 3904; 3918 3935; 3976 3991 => 2.4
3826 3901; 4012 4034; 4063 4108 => -1.7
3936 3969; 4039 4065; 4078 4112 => -2.5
